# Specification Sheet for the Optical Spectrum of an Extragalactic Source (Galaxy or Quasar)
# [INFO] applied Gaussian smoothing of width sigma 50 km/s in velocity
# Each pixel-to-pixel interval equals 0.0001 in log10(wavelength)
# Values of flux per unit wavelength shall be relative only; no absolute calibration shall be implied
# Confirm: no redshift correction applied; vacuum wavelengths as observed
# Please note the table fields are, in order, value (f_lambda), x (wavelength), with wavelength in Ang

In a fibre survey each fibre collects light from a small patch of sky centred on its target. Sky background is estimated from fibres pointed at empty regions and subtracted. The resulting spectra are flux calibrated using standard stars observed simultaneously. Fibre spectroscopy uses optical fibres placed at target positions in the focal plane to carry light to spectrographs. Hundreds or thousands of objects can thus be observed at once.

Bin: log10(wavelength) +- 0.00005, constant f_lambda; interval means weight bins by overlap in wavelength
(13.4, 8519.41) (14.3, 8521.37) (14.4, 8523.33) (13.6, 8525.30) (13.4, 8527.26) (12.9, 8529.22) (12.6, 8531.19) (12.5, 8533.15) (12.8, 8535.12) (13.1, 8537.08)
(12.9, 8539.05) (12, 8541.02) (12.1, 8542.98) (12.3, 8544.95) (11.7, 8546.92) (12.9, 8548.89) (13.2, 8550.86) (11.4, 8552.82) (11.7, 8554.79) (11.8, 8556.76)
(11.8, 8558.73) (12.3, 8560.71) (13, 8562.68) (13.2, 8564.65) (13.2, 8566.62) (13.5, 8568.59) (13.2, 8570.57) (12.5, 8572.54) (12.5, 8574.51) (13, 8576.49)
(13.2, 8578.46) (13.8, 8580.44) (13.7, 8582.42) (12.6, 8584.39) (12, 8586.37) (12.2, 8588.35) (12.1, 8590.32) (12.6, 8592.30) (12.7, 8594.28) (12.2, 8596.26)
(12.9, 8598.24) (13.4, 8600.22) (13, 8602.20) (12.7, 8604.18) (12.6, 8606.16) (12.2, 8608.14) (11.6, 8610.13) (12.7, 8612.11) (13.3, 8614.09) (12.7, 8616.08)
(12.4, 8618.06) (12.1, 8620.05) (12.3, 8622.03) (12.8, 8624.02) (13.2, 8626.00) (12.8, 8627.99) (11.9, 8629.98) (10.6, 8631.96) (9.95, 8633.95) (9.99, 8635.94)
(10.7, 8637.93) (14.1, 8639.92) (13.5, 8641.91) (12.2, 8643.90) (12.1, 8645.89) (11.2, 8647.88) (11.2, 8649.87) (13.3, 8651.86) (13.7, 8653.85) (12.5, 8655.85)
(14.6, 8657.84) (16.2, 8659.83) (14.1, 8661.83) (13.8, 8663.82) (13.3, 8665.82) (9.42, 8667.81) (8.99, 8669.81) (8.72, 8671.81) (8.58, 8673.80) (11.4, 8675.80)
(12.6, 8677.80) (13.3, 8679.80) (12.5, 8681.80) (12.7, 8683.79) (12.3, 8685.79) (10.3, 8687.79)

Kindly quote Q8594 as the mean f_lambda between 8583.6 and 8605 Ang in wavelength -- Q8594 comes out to 12.6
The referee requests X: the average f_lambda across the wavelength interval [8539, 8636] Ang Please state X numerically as 12.5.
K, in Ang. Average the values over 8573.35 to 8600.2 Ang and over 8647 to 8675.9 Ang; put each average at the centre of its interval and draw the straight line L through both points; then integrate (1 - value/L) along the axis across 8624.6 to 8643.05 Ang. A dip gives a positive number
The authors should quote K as 0.7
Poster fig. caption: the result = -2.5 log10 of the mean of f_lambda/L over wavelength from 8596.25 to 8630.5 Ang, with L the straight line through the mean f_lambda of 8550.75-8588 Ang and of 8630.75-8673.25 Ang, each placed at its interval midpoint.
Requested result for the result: -0.02 mag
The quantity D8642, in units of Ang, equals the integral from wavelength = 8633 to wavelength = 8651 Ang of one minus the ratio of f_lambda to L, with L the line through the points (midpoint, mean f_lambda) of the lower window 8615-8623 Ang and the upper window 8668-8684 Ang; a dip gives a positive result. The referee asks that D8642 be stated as 0.2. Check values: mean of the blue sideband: 12.4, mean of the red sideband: 10.9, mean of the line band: 11.7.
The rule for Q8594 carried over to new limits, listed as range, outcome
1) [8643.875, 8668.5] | 13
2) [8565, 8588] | 13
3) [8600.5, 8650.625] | 12.2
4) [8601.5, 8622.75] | 12.5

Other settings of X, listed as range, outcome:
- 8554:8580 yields 12.7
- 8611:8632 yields 12.5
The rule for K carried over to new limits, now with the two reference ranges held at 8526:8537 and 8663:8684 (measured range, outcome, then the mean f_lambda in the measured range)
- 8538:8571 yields 0.4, 12.5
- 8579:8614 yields -1.4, 12.7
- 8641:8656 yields -1.1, 12.5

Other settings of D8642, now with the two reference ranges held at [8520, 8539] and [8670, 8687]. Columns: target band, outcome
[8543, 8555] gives 0.74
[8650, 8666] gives -3.00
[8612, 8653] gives -0.59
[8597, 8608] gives -0.45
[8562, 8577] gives -0.29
